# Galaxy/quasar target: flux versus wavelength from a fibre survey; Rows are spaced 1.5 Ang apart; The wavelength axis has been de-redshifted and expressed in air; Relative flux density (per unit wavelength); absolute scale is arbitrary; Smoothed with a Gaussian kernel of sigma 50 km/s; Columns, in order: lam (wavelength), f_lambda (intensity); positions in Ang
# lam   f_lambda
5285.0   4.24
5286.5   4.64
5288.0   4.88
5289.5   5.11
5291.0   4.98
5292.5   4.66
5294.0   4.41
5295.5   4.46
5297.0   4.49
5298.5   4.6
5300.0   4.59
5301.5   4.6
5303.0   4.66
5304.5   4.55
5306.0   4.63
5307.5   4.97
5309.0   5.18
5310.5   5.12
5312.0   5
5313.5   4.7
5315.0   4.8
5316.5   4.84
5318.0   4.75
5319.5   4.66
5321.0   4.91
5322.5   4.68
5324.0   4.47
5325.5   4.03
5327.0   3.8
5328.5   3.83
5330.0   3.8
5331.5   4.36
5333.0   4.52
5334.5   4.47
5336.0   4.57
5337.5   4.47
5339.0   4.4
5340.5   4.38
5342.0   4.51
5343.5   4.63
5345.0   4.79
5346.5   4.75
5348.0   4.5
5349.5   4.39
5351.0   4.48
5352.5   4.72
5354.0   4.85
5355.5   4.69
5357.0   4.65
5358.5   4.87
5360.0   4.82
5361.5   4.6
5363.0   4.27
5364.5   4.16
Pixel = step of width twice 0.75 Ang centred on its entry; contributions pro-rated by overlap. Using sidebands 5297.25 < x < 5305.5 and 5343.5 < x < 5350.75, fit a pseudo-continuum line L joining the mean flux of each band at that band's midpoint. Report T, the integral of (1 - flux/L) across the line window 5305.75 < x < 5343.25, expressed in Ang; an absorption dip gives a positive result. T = 0.4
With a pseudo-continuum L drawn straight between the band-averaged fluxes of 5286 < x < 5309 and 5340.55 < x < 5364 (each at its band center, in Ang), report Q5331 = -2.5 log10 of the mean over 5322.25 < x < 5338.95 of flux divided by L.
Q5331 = 0.09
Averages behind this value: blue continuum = 4.7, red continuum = 4.62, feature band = 4.27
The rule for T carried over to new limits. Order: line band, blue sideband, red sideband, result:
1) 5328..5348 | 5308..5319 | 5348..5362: 1.39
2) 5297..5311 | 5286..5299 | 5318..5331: -0.60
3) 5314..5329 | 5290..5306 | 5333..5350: 0.26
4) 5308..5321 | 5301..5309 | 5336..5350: -0.56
